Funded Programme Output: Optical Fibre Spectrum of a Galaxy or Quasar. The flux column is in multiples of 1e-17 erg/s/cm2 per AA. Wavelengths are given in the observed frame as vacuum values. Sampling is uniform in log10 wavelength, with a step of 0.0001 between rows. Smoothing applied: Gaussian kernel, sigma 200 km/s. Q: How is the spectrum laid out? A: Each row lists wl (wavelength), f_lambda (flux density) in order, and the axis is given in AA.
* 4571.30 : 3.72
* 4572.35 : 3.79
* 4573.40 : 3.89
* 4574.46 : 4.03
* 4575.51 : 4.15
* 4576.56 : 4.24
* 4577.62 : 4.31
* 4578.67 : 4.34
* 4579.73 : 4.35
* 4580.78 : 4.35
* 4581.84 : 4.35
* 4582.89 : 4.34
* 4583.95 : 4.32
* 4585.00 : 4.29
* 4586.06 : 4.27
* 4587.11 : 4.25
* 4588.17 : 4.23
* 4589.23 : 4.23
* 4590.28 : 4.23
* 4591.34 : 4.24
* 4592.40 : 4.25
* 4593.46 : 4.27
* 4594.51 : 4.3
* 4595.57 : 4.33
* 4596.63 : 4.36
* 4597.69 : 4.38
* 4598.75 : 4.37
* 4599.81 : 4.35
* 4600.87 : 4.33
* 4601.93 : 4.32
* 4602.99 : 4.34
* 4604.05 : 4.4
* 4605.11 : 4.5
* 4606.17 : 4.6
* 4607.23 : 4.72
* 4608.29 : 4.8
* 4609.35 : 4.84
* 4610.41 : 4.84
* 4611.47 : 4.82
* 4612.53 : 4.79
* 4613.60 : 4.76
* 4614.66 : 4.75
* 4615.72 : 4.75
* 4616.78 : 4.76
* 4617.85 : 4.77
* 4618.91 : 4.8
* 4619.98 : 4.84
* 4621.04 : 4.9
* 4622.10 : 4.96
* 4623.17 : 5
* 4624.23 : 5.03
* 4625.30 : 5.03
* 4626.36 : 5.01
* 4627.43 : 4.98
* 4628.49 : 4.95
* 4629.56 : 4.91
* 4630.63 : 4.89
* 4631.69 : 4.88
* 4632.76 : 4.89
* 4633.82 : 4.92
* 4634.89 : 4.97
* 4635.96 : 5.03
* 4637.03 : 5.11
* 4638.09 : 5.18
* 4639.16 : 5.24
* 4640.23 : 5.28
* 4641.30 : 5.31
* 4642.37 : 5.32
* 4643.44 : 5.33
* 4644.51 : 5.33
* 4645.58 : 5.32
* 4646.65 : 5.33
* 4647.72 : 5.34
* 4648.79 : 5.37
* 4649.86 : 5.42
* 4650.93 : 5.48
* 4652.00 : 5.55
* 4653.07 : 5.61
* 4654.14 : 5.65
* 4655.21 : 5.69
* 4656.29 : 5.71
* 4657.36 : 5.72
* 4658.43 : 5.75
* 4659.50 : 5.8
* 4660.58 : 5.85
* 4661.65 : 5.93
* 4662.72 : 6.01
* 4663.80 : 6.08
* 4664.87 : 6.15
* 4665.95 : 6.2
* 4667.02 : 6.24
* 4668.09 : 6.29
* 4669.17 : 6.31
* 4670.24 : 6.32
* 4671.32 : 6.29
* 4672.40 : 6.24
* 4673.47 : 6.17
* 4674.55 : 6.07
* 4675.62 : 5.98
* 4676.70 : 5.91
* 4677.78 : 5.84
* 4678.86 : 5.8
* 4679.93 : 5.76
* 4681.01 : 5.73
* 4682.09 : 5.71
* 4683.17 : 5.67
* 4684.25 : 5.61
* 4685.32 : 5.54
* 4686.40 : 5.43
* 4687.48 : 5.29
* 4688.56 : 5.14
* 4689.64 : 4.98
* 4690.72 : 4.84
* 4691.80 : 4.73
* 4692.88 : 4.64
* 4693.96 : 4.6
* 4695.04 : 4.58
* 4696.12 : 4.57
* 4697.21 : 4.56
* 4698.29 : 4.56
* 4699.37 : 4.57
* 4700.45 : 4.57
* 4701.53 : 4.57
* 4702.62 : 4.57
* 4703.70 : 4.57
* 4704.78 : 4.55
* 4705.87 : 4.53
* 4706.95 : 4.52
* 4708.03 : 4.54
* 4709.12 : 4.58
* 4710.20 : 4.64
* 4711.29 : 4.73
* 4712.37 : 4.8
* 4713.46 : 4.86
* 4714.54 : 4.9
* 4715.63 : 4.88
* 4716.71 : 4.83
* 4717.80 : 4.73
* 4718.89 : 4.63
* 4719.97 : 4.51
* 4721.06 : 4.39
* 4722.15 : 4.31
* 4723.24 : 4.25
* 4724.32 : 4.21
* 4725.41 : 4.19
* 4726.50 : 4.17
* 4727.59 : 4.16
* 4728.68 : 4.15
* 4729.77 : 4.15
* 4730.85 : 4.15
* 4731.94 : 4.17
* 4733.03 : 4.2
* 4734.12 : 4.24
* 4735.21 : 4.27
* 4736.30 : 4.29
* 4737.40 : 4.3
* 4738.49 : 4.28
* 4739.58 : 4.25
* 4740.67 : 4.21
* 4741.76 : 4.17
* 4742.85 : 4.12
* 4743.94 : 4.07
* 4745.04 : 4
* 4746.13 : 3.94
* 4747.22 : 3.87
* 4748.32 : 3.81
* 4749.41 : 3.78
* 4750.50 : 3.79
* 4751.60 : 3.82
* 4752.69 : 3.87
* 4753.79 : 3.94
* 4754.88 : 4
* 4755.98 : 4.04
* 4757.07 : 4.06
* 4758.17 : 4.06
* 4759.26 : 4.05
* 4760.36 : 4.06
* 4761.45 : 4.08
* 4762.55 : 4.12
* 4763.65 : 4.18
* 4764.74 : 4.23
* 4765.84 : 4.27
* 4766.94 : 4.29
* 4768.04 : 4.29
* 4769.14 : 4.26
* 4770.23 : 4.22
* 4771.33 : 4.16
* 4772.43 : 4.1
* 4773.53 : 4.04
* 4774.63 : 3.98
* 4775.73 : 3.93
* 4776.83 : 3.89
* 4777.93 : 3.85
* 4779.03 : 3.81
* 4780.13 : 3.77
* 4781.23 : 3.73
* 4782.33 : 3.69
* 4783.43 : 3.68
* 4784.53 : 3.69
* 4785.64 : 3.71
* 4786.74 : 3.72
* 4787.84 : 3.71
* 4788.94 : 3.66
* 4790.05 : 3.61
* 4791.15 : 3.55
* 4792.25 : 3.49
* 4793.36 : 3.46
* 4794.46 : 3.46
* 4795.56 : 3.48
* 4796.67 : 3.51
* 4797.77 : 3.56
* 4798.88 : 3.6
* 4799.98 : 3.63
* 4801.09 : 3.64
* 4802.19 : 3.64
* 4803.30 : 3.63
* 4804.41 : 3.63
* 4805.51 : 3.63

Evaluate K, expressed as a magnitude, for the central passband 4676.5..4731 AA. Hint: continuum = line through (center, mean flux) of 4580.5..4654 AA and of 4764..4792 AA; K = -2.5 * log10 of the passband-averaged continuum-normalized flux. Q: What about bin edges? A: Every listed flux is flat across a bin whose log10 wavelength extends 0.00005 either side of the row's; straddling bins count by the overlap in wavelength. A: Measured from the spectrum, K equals -0.11 mag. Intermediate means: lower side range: 4.79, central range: 4.79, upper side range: 3.91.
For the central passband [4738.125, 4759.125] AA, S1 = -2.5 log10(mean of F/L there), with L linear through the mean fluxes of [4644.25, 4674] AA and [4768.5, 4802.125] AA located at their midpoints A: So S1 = 0.09 mag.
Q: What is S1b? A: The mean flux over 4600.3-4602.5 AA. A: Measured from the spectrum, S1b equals 4.32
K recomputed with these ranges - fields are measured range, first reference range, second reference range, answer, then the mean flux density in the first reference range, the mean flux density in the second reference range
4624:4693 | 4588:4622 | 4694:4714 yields -0.20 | 4.55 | 4.6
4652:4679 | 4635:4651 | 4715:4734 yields -0.19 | 5.28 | 4.36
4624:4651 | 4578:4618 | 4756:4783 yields -0.18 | 4.46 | 4.05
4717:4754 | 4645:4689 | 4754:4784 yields 0.11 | 5.79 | 4.03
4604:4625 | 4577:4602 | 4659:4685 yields 0.01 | 4.3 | 5.99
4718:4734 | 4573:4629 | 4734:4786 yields -0.04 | 4.52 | 4.02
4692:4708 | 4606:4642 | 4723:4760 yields -0.05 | 4.93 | 4.09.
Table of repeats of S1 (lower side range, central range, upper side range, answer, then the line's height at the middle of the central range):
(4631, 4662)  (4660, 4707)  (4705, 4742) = -0.10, 4.92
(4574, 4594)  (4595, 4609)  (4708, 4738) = -0.04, 4.29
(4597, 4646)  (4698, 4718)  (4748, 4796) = -0.09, 4.31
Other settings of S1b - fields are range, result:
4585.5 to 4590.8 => 4.24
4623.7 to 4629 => 5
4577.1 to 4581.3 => 4.34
